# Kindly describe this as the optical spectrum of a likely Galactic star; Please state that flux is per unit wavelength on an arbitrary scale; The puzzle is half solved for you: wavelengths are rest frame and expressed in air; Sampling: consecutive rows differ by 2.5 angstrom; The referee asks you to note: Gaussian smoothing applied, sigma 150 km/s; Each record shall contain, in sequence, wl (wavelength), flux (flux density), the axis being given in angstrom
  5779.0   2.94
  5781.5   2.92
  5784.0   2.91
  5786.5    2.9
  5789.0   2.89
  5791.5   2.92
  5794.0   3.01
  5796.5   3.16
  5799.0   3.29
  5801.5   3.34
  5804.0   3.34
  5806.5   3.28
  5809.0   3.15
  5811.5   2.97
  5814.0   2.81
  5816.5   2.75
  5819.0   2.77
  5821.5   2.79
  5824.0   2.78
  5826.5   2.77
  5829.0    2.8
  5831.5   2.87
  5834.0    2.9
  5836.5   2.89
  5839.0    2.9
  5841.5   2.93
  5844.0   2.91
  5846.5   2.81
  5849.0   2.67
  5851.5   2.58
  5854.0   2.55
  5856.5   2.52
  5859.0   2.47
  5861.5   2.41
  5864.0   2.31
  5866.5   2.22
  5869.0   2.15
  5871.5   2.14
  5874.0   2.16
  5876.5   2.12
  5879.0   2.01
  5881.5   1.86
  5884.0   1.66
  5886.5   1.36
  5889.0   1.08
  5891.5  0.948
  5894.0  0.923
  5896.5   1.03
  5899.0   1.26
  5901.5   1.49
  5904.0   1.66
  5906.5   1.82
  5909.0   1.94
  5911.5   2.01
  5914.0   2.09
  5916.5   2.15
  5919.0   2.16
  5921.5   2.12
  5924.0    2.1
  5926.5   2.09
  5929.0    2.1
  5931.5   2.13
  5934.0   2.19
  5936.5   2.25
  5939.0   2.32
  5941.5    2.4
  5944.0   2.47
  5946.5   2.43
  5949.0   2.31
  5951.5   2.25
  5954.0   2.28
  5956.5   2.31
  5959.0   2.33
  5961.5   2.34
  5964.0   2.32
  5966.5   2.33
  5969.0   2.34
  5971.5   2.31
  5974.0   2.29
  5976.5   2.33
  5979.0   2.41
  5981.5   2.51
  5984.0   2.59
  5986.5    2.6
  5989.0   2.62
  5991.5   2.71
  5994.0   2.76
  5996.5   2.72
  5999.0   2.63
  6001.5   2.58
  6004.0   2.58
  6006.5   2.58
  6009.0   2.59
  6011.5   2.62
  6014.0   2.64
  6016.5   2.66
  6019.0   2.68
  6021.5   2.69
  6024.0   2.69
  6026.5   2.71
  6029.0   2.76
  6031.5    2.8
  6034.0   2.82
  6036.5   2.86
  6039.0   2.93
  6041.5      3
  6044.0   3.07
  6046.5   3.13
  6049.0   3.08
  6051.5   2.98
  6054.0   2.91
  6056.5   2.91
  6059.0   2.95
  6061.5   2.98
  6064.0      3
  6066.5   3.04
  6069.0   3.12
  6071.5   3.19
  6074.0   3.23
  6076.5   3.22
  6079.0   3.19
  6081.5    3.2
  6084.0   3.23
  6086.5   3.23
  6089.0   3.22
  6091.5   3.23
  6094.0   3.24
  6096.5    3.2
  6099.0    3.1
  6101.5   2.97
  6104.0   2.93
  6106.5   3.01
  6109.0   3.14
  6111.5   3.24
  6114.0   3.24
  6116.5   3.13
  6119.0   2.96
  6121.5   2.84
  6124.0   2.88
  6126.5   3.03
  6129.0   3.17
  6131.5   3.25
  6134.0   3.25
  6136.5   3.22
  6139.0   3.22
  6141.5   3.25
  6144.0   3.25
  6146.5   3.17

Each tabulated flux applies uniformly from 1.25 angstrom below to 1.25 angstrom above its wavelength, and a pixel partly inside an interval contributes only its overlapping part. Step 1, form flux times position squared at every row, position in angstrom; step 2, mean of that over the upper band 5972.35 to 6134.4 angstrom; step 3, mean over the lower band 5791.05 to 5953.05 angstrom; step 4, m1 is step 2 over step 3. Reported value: 1.32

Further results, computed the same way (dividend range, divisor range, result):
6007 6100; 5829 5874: 1.23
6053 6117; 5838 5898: 1.59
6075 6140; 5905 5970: 1.50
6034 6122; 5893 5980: 1.54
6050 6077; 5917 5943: 1.45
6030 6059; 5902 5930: 1.54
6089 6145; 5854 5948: 1.71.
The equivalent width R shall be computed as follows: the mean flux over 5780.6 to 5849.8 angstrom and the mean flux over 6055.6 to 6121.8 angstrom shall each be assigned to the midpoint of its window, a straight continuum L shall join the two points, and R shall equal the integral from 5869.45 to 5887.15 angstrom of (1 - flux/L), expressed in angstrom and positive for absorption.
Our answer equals 6.25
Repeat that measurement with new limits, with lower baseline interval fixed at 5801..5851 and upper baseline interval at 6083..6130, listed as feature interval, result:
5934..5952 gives 3.92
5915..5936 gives 5.96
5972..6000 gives 4.33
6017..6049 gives 2.13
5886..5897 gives 7.09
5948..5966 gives 4.16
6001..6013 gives 1.75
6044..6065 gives 0.48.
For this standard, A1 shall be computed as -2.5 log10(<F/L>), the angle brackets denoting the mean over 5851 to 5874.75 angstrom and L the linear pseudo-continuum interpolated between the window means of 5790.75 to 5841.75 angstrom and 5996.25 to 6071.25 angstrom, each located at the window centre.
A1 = 0.245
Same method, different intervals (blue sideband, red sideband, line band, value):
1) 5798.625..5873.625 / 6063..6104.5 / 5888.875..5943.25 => 0.48 mag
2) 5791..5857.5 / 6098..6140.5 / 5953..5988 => 0.25 mag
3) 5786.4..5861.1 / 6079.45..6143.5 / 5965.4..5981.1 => 0.27 mag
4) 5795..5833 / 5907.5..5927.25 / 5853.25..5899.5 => 0.31 mag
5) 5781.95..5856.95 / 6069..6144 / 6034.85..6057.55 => 0.04 mag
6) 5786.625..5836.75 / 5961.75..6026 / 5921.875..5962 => 0.18 mag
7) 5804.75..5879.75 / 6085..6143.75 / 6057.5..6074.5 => -0.01 mag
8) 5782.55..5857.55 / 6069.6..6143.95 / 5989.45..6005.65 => 0.15 mag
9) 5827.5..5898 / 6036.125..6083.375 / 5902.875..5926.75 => 0.21 mag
